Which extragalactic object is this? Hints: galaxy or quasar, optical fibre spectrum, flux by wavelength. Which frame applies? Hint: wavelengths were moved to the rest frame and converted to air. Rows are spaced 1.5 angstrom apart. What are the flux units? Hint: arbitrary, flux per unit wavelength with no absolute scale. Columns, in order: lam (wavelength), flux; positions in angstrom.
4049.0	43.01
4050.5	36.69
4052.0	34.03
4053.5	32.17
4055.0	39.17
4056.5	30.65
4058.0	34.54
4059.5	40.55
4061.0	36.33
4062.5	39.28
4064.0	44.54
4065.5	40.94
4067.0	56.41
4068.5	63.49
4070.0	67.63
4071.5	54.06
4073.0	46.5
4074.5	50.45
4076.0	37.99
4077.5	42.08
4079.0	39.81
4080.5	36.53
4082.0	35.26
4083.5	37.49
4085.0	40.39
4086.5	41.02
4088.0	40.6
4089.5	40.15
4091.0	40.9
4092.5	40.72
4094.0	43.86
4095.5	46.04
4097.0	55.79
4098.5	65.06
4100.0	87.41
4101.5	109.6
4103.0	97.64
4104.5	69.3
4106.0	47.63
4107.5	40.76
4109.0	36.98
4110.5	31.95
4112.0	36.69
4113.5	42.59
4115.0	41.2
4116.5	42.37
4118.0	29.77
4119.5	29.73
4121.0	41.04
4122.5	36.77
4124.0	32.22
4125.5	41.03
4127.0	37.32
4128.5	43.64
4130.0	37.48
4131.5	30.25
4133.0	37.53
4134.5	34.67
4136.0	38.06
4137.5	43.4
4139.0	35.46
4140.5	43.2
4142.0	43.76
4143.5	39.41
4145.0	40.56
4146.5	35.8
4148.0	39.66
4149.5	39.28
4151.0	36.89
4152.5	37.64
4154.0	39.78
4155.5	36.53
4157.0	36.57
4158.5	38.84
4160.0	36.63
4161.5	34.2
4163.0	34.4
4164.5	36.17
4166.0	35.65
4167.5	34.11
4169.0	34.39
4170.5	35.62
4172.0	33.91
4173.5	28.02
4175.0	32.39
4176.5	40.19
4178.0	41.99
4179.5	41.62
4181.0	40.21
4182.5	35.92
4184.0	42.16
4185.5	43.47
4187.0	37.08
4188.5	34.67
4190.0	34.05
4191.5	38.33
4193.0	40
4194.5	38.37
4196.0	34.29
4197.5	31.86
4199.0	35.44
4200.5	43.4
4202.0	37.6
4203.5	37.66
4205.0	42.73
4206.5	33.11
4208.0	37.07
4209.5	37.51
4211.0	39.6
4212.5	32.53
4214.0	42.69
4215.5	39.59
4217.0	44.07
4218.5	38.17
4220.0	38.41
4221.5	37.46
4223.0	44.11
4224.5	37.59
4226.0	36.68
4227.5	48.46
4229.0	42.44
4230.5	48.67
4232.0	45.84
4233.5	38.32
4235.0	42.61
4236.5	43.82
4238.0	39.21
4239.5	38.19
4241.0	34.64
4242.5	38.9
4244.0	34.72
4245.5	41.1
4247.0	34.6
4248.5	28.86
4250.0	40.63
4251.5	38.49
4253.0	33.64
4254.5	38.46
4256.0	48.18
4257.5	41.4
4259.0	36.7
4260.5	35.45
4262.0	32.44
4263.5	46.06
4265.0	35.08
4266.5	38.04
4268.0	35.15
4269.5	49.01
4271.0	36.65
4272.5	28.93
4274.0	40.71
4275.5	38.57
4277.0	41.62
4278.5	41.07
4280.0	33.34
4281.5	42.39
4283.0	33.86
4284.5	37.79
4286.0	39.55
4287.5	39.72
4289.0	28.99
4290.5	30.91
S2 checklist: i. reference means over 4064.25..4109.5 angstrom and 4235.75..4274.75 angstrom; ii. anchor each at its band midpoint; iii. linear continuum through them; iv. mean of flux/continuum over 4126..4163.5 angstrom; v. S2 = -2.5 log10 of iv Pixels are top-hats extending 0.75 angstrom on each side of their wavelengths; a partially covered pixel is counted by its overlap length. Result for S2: 0.23 mag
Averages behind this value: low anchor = 51.8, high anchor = 38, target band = 38.1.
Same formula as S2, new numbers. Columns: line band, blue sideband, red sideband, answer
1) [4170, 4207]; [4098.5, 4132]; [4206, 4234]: 0.139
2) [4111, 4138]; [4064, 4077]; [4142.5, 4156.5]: 0.139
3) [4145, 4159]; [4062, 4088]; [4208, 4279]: 0.124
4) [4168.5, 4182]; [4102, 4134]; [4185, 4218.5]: 0.082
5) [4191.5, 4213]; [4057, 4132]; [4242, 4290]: 0.098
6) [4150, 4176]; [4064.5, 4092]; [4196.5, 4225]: 0.152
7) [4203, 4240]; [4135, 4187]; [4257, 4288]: -0.063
